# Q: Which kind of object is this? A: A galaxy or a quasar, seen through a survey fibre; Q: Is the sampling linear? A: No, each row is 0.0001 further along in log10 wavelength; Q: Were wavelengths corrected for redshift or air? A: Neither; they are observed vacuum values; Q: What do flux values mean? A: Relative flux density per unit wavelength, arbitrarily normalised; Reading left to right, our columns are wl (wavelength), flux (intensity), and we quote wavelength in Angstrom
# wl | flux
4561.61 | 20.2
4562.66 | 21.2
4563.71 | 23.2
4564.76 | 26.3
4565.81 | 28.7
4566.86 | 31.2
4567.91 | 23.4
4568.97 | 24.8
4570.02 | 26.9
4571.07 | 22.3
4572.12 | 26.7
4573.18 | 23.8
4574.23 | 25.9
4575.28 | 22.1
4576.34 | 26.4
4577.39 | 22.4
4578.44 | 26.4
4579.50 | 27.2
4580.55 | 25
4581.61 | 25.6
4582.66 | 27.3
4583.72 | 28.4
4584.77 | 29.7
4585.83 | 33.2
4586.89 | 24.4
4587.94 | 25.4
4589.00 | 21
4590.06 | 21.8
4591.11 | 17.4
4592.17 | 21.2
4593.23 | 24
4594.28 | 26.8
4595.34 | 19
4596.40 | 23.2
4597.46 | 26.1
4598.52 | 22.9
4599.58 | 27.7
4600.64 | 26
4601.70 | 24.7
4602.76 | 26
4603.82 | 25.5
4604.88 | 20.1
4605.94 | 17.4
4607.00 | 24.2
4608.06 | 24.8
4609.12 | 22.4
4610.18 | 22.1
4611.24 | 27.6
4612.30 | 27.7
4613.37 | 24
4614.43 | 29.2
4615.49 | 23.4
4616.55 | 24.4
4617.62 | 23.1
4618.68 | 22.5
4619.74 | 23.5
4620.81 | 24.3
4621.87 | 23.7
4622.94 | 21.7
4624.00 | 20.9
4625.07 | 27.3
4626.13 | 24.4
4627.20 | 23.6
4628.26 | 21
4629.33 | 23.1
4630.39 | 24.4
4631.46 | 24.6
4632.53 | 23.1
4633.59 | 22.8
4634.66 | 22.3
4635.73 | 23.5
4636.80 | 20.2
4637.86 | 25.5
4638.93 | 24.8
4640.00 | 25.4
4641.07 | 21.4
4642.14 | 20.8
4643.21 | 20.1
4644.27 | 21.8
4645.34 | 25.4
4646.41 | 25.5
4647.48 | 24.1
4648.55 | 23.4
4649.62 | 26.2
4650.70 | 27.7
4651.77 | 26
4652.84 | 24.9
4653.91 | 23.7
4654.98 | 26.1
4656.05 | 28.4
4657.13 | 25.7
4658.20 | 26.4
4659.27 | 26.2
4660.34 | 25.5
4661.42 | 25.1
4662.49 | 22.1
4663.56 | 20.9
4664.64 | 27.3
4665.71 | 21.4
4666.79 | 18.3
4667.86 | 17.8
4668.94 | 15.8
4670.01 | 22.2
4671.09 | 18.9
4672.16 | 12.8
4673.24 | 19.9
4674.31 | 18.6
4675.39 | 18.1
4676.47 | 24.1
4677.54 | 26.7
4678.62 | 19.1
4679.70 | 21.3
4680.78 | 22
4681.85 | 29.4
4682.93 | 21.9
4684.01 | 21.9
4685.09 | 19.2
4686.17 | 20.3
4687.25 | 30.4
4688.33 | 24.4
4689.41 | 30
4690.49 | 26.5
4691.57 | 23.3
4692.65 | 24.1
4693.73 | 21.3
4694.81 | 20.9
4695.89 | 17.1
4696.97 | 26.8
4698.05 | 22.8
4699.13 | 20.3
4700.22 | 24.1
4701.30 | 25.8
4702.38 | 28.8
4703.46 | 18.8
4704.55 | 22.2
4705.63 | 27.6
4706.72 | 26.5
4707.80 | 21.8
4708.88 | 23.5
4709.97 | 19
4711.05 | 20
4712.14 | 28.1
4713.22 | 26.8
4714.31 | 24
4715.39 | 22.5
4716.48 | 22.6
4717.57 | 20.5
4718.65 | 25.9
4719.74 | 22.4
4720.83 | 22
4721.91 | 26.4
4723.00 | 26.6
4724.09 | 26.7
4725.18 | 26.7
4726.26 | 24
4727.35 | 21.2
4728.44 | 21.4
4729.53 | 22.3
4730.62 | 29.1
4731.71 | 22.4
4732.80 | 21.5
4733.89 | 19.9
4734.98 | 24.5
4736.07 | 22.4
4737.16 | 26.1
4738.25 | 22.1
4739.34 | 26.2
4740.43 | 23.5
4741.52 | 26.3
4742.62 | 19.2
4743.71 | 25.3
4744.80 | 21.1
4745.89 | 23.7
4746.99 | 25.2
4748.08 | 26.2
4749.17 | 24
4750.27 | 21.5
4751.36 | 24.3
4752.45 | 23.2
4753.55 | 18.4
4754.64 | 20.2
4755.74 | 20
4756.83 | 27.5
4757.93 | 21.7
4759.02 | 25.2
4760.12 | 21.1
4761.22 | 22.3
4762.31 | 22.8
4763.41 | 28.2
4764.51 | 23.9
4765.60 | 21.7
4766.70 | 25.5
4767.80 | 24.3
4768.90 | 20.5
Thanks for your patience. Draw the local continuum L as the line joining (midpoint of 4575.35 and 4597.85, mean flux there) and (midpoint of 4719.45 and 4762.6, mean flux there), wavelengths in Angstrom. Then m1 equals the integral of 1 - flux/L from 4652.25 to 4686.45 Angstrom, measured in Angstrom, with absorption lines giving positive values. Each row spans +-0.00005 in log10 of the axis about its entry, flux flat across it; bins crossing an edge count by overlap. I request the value 2.5 Angstrom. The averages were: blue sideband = 24.8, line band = 22.3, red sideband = 23.4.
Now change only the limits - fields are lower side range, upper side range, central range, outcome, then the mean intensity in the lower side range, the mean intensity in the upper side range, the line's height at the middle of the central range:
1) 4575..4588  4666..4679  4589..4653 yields -1.0 Angstrom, 26.5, 19.4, 23.4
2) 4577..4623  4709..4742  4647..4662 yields -0.9 Angstrom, 24.4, 23.8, 24.2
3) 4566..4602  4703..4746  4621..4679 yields 3.3 Angstrom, 25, 23.6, 24.4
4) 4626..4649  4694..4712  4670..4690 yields 0.8 Angstrom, 23.2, 23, 23.1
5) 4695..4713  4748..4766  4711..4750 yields -1.2 Angstrom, 23.3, 23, 23.2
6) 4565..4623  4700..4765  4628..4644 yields 1.0 Angstrom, 24.7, 23.6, 24.4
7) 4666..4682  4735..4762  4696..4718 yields -2.1 Angstrom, 20.1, 23.2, 21.5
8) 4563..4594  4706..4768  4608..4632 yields 0.7 Angstrom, 25.2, 23.5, 24.8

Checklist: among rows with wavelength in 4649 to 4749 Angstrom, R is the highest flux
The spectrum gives 30.4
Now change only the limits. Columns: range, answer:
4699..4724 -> 28.8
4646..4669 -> 28.4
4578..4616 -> 33.2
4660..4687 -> 29.4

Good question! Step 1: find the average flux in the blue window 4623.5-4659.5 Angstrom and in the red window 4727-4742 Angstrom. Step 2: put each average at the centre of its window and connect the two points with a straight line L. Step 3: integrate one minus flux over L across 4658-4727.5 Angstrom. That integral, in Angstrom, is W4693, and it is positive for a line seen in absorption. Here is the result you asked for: 2.3 Angstrom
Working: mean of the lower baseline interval 24.1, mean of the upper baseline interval 23.5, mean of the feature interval 23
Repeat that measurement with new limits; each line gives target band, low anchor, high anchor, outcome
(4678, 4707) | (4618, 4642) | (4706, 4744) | 0.0 Angstrom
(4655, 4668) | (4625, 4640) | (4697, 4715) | -0.2 Angstrom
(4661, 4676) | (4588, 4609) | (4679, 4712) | 2.2 Angstrom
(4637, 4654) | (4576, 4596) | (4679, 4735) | 0.1 Angstrom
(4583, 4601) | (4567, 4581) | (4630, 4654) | 0.1 Angstrom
